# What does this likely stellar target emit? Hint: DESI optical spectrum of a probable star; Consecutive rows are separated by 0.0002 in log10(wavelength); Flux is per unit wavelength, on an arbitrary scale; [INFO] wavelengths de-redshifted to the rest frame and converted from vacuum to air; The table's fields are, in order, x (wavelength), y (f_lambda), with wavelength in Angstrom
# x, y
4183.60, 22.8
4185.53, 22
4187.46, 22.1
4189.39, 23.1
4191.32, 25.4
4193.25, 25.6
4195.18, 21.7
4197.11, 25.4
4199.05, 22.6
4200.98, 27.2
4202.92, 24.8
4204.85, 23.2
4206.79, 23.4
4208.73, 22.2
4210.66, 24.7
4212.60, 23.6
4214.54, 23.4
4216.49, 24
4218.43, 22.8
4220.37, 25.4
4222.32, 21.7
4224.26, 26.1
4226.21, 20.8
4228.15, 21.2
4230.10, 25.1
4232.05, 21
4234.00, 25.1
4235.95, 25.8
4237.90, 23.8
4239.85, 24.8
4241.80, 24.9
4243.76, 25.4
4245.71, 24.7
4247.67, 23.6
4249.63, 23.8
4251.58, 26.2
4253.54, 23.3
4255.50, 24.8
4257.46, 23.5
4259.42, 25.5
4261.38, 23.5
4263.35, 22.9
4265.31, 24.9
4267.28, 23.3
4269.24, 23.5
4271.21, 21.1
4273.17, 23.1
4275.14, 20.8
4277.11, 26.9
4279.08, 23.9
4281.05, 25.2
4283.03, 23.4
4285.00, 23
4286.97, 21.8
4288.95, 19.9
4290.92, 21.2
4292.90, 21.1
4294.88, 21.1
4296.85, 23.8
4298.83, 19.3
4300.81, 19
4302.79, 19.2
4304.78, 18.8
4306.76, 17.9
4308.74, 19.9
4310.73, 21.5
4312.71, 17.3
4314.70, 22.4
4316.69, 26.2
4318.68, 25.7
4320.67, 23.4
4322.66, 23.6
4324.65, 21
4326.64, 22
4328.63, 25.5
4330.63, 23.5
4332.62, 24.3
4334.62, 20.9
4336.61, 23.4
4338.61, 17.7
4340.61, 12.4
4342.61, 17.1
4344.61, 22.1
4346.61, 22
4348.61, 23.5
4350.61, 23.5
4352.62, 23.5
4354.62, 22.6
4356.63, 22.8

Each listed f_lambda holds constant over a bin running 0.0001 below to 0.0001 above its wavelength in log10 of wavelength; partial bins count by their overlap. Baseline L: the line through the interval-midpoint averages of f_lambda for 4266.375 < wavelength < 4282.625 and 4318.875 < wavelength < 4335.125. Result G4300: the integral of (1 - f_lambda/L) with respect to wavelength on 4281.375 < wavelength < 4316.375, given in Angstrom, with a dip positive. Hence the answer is 3.81 Angstrom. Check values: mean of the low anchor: 23.5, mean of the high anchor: 23.2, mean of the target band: 20.8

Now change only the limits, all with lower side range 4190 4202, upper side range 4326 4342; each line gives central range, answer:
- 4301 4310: 1.1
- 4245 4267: -1.1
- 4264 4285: -0.9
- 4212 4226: 0.2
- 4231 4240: -0.2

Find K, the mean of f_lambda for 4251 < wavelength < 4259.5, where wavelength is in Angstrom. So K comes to 24.5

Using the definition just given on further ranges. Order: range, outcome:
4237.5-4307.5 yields 22.9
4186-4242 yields 23.8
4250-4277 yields 23.7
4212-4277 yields 23.8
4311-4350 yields 21.8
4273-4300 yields 22.4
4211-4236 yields 23.5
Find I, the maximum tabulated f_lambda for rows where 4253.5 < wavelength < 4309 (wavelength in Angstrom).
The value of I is 26.9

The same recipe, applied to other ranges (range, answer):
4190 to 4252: 27.2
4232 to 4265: 26.2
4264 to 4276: 24.9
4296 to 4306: 23.8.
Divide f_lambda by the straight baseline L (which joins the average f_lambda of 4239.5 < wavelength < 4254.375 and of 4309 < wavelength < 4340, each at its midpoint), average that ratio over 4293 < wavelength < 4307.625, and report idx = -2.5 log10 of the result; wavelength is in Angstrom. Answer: 0.16 mag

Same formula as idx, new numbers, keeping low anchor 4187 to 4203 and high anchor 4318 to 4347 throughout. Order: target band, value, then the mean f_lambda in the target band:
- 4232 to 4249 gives -0.05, 24.5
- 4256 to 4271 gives -0.04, 23.8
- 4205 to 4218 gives 0.02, 23.5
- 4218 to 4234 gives 0.02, 23.1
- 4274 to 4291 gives -0.02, 23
